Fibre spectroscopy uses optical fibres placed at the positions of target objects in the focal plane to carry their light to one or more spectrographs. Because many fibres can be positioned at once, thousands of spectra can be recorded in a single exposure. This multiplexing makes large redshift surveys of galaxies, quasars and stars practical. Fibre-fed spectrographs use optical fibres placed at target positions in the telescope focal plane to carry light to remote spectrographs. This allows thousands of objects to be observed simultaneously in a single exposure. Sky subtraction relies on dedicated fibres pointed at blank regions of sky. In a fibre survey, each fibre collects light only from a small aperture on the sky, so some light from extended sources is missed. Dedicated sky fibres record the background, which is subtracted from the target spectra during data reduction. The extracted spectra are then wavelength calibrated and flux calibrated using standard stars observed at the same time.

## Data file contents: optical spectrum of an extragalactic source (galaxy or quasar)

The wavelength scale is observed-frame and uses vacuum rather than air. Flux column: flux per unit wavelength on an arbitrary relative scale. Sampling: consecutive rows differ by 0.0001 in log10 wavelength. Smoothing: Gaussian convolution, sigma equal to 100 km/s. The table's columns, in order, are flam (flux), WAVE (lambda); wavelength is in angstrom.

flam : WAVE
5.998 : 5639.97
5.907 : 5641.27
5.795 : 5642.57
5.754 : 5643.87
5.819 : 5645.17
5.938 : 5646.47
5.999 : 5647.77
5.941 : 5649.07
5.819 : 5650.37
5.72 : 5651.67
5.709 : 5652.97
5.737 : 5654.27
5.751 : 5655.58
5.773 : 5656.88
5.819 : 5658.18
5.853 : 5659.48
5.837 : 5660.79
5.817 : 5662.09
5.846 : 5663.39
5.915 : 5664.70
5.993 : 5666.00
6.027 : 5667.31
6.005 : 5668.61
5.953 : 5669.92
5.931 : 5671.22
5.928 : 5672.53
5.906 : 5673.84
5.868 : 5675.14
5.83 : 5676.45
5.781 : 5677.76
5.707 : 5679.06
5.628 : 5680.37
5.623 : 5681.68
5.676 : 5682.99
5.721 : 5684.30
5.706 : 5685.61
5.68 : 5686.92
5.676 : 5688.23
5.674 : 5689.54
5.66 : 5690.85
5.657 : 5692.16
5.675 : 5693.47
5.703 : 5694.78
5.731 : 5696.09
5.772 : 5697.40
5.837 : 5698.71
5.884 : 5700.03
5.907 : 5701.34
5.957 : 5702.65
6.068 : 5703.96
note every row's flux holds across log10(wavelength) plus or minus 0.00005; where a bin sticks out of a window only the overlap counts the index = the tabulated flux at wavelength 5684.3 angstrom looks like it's 5.721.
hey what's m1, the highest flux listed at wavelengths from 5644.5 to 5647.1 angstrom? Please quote 5.938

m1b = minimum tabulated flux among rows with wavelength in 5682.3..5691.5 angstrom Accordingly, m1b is 5.66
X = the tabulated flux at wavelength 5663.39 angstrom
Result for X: 5.846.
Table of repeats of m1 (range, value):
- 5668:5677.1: 6.005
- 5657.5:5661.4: 5.853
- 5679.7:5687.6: 5.721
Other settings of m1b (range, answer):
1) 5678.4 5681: 5.628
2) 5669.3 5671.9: 5.931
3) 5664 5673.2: 5.915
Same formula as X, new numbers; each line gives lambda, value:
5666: 5.993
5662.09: 5.817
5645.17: 5.819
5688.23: 5.676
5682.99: 5.676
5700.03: 5.884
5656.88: 5.773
